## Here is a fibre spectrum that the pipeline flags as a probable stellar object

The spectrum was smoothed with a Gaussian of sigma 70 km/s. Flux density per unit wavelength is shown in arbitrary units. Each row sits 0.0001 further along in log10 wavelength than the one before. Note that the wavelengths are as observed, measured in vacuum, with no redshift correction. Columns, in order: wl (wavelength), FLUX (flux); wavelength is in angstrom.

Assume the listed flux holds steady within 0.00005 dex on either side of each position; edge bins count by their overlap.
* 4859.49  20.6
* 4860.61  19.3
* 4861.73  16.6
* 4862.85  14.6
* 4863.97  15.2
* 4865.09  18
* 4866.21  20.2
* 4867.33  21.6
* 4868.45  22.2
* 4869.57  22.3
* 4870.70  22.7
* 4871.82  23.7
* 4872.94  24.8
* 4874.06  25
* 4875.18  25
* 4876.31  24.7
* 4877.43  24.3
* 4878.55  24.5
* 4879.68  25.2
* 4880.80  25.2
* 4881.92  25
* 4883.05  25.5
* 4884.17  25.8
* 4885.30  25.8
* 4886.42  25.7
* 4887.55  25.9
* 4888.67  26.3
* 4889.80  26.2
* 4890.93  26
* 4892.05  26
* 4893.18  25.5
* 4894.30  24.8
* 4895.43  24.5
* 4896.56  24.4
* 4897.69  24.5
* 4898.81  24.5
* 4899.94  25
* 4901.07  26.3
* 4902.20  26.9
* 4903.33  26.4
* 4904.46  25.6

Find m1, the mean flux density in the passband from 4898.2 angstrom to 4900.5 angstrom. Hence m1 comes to 24.8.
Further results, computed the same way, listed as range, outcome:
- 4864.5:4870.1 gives 20.8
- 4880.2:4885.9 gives 25.5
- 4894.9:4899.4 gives 24.5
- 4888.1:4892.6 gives 26.1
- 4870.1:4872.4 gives 23.2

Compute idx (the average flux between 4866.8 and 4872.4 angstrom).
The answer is 22.5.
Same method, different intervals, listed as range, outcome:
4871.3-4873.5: 24.3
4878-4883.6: 25.1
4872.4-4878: 24.8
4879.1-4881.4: 25.2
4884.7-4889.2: 25.9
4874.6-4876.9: 24.8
